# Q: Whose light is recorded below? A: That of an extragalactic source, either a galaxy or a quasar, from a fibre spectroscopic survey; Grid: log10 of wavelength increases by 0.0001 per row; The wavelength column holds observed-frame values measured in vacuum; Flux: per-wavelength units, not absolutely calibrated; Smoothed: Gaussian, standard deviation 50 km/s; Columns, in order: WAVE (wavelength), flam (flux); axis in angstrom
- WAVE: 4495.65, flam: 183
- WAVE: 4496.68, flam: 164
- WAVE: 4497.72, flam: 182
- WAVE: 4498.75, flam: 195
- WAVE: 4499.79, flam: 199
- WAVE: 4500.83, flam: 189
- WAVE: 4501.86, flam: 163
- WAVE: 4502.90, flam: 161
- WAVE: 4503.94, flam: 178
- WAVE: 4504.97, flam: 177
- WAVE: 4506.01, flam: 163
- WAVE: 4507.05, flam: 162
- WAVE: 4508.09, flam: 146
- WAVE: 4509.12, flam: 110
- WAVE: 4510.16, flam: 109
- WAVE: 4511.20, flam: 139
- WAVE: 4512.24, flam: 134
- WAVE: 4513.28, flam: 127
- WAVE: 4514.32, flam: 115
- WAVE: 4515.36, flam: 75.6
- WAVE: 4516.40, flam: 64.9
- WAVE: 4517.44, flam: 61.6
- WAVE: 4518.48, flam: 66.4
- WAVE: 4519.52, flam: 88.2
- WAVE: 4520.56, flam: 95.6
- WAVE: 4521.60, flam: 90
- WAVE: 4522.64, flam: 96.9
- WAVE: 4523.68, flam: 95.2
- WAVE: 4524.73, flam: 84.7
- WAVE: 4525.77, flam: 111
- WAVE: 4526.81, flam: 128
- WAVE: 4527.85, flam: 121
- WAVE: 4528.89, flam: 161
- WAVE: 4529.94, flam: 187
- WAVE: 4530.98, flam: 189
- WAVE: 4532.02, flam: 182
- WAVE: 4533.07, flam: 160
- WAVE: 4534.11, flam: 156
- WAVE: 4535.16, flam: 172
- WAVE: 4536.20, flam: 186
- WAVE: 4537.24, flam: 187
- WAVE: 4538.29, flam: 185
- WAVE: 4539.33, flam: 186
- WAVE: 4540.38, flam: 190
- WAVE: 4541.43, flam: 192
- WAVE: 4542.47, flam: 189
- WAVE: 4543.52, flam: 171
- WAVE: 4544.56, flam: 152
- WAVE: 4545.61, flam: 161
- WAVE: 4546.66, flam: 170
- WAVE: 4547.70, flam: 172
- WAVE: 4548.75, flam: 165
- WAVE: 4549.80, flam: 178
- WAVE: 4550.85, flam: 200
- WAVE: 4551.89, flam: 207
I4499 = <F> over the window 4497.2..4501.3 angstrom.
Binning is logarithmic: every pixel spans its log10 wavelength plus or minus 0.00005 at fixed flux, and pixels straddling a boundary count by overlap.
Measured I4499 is 191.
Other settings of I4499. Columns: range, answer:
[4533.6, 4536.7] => 171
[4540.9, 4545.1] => 176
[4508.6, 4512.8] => 123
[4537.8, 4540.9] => 187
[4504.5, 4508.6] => 162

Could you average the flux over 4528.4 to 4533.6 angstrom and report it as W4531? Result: 176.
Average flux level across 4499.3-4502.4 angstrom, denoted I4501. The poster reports 183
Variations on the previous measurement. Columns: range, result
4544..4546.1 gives 157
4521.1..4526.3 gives 95.6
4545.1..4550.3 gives 169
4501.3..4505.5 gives 170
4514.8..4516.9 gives 71.1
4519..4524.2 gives 93.3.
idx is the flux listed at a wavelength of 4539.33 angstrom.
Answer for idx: 186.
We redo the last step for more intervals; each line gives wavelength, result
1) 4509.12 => 110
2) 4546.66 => 170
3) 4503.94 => 178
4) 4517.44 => 61.6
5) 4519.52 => 88.2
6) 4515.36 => 75.6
